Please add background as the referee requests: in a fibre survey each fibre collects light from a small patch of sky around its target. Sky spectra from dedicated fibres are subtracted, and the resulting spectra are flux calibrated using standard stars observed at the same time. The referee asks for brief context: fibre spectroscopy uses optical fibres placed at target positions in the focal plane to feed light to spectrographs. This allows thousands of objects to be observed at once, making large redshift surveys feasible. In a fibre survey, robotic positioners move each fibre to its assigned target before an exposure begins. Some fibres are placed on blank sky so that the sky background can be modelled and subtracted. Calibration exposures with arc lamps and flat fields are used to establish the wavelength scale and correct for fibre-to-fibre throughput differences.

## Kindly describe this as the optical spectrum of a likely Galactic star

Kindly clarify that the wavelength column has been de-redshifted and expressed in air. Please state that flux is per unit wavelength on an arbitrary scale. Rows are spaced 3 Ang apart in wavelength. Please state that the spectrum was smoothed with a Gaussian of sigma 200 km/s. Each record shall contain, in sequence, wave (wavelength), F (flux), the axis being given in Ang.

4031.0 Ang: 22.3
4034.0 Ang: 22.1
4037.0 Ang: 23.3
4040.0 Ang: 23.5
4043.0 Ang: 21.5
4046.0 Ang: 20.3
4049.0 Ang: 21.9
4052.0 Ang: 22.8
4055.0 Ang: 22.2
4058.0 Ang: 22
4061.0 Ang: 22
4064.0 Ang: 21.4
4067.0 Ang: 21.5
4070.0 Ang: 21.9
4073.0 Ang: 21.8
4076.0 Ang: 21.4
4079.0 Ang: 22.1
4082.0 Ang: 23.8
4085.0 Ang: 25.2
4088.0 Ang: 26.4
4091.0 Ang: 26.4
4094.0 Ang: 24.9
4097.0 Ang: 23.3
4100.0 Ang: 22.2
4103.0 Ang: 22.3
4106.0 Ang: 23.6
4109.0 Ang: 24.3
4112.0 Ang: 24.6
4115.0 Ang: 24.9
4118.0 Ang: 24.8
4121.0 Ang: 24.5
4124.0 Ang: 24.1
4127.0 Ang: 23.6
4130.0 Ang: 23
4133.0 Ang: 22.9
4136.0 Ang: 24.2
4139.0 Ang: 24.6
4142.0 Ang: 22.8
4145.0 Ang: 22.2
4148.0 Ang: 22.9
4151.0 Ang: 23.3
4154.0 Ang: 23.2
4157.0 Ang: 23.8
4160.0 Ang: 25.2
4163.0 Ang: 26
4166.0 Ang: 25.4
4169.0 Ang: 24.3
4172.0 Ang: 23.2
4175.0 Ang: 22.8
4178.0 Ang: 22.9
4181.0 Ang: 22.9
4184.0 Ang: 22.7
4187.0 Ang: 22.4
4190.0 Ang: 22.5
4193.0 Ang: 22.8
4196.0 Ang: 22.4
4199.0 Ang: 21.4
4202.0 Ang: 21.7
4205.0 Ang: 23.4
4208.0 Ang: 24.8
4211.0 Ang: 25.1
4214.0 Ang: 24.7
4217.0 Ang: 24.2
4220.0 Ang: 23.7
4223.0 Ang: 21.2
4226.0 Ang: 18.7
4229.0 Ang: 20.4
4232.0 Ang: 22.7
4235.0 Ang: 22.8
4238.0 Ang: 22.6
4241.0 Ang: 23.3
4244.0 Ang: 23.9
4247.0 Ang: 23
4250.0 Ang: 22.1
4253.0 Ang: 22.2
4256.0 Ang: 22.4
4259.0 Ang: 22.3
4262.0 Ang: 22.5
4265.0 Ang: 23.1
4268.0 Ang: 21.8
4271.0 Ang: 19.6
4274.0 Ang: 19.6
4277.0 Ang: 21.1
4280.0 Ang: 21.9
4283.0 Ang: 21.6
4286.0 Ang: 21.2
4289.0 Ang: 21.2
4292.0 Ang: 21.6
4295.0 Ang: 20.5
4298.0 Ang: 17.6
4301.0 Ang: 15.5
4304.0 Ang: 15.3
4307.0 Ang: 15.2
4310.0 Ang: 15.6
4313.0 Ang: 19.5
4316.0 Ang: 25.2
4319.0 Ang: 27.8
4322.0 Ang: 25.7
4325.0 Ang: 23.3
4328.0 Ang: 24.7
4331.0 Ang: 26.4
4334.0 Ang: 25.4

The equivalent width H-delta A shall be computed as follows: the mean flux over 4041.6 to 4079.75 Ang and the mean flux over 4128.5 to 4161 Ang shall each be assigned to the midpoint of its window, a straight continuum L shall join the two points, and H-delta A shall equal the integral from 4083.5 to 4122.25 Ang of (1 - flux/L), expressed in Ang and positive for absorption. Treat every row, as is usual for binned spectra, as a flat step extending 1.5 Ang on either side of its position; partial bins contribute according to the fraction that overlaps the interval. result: -3.1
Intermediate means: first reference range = 21.7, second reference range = 23.4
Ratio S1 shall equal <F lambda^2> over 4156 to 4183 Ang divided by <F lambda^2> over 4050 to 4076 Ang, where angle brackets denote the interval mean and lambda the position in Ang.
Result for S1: 1.15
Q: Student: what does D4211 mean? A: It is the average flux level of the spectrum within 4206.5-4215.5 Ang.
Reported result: 24.9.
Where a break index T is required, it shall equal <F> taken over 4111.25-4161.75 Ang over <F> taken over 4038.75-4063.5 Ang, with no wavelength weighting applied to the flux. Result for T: 1.08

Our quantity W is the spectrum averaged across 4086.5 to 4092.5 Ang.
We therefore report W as 26.4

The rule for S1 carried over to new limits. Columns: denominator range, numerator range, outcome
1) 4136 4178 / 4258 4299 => 0.94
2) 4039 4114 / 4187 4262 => 1.06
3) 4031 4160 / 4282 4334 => 1.01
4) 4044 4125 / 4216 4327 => 1.01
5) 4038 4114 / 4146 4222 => 1.08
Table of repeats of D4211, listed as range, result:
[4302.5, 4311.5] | 15.4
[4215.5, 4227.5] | 21.9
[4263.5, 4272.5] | 21.5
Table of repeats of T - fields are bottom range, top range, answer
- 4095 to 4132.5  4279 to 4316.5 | 0.81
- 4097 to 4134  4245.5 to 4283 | 0.92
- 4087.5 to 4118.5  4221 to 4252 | 0.91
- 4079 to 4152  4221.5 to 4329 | 0.89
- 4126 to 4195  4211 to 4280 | 0.95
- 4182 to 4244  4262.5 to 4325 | 0.91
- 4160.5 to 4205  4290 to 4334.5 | 0.92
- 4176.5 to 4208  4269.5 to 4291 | 0.92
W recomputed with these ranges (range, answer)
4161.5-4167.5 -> 25.7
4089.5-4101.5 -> 24.2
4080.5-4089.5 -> 25.1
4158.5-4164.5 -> 25.6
